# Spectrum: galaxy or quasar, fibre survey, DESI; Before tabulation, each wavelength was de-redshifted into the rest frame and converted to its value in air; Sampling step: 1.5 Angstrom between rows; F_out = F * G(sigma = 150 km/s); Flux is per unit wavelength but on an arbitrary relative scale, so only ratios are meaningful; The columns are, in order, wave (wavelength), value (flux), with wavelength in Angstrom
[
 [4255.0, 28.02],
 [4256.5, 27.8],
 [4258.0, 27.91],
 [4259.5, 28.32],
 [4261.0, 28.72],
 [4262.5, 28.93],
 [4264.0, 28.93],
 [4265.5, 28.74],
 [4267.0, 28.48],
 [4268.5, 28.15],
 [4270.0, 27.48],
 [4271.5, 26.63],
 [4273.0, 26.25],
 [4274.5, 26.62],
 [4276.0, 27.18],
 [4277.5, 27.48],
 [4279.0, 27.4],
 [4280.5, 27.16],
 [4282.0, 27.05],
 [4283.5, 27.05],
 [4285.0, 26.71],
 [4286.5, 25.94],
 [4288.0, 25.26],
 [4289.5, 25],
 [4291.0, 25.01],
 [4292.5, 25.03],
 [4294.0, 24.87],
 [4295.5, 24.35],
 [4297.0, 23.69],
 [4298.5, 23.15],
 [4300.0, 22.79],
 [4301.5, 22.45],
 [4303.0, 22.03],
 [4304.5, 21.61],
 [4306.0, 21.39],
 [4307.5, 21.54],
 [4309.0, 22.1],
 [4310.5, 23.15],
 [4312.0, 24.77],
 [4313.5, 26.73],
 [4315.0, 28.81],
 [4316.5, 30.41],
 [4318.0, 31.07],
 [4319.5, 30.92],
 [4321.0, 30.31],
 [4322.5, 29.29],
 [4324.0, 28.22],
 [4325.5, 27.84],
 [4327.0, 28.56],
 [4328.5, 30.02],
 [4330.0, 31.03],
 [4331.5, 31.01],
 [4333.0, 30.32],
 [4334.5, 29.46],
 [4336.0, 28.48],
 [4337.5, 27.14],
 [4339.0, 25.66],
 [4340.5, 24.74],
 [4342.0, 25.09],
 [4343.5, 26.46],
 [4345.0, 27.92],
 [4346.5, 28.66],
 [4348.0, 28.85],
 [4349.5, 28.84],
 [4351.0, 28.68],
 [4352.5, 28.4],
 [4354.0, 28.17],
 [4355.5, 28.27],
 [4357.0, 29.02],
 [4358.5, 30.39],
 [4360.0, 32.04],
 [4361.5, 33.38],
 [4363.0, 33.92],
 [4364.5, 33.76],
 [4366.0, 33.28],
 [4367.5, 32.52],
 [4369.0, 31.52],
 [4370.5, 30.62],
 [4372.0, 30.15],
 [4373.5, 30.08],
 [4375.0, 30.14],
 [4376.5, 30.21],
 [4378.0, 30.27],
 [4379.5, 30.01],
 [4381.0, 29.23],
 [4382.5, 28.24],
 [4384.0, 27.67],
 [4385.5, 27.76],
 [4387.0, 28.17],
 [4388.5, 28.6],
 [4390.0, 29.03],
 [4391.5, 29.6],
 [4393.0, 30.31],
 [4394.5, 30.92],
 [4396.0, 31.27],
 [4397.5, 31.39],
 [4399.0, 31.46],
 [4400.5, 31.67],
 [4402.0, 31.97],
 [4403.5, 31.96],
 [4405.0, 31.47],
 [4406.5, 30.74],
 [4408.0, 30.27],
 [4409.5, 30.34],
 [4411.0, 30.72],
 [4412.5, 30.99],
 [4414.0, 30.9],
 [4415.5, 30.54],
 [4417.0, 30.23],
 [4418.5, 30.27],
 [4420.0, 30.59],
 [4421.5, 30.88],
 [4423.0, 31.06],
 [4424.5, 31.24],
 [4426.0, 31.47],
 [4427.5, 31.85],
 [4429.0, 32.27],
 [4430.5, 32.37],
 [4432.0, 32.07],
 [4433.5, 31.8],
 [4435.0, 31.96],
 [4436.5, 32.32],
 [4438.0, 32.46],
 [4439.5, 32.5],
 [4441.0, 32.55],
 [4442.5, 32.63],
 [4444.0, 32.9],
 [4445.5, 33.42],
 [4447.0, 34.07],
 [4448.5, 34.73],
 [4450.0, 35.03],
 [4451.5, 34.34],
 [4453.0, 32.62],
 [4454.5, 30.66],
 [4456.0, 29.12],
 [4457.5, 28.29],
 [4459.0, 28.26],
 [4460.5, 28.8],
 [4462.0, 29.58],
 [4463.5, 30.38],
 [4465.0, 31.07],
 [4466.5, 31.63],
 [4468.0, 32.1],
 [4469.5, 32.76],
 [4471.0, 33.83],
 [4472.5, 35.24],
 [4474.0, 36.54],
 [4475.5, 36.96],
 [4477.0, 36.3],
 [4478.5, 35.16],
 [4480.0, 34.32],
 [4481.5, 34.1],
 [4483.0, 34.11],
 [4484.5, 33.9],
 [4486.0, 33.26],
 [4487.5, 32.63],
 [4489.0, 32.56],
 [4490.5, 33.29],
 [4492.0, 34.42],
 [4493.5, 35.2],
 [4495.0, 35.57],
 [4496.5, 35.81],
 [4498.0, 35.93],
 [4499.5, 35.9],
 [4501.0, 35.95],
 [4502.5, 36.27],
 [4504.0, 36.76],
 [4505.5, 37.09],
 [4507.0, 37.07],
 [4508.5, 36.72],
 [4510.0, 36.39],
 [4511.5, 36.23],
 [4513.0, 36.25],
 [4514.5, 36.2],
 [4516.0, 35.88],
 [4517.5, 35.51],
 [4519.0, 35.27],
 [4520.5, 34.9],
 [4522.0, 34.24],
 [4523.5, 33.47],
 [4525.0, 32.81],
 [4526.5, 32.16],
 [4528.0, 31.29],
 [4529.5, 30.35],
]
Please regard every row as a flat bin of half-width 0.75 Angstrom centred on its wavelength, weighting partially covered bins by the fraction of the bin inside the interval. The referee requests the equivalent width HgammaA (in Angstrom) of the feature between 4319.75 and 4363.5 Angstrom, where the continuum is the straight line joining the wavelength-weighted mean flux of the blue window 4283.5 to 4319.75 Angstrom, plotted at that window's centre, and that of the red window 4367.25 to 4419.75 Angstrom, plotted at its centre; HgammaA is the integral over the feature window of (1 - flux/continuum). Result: -2.76 Angstrom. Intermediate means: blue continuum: 24.9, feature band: 29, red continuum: 30.3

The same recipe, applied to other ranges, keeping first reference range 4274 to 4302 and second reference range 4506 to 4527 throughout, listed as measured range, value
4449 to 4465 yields 0.95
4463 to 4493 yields -0.12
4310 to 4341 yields -1.65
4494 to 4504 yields -0.41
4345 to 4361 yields -0.48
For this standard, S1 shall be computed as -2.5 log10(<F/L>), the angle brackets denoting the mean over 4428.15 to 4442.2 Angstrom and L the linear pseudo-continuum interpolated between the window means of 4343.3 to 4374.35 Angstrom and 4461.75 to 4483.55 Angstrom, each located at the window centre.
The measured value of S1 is 0.01 mag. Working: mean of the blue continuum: 30.3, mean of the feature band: 32.3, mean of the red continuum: 33.7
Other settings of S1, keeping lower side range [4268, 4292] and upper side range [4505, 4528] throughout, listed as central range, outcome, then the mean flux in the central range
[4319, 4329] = -0.04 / 29.3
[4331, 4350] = 0.04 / 27.8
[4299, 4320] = 0.12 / 24.9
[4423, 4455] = -0.01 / 32.6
